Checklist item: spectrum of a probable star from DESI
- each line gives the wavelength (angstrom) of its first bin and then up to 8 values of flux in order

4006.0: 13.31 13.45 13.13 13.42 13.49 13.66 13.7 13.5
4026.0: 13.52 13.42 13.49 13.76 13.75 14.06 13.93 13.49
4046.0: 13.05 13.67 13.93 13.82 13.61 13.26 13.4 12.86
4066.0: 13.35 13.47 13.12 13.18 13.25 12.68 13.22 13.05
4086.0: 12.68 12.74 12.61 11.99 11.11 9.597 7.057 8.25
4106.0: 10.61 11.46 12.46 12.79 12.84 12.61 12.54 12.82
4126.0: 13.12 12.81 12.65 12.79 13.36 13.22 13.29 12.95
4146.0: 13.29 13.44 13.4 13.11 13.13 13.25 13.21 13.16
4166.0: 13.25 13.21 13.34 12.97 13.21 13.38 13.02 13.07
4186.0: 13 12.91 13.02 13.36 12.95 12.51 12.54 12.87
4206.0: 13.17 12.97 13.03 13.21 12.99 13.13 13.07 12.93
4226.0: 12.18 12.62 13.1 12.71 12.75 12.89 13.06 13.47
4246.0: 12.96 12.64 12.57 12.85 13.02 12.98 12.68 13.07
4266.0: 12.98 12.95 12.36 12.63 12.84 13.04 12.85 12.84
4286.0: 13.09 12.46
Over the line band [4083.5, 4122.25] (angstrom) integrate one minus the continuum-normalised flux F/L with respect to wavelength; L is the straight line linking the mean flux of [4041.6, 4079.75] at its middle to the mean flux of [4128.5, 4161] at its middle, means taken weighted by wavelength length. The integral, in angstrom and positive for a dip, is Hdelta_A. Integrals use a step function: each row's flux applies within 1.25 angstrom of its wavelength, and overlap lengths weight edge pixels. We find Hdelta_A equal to 5.2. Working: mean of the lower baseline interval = 13.4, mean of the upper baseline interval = 13.1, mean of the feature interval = 11.5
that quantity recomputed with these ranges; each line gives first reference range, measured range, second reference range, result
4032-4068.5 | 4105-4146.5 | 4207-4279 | 1.9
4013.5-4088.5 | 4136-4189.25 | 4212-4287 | -0.3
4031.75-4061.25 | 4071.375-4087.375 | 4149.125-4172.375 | 0.6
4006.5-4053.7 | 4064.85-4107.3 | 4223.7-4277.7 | 4.8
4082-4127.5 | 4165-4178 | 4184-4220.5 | -0.7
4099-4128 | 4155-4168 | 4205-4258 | -1.2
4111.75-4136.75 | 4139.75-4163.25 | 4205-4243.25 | -0.7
